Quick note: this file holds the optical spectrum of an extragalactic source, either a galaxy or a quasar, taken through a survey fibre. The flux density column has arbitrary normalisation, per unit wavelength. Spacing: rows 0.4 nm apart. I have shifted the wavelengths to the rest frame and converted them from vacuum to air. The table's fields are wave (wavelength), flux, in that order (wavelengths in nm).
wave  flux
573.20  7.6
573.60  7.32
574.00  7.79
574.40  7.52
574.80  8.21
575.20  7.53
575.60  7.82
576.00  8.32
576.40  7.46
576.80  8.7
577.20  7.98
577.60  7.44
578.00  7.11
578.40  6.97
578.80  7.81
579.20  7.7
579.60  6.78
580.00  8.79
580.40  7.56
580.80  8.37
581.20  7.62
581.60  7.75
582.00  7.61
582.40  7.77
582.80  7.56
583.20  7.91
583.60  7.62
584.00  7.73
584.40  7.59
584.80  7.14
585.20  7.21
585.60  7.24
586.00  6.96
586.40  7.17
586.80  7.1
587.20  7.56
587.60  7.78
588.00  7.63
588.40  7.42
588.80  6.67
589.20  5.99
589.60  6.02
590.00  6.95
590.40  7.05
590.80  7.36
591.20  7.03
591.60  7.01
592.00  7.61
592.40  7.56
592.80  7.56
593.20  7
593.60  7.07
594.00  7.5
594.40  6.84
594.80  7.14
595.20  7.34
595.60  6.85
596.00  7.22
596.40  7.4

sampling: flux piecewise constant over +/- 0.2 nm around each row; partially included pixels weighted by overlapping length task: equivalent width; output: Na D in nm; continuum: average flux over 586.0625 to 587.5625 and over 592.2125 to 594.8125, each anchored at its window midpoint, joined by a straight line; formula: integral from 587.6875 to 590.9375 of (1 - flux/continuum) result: 0.17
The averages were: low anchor 7.3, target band 6.91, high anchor 7.24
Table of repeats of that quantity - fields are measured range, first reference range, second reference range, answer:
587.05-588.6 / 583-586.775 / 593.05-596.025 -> -0.06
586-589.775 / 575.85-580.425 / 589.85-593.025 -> 0.18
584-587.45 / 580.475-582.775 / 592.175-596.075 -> 0.14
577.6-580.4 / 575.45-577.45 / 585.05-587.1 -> 0.10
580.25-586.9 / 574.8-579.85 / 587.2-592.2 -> -0.15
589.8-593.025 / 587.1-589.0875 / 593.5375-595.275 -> 0.00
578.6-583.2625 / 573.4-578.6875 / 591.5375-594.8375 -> -0.11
